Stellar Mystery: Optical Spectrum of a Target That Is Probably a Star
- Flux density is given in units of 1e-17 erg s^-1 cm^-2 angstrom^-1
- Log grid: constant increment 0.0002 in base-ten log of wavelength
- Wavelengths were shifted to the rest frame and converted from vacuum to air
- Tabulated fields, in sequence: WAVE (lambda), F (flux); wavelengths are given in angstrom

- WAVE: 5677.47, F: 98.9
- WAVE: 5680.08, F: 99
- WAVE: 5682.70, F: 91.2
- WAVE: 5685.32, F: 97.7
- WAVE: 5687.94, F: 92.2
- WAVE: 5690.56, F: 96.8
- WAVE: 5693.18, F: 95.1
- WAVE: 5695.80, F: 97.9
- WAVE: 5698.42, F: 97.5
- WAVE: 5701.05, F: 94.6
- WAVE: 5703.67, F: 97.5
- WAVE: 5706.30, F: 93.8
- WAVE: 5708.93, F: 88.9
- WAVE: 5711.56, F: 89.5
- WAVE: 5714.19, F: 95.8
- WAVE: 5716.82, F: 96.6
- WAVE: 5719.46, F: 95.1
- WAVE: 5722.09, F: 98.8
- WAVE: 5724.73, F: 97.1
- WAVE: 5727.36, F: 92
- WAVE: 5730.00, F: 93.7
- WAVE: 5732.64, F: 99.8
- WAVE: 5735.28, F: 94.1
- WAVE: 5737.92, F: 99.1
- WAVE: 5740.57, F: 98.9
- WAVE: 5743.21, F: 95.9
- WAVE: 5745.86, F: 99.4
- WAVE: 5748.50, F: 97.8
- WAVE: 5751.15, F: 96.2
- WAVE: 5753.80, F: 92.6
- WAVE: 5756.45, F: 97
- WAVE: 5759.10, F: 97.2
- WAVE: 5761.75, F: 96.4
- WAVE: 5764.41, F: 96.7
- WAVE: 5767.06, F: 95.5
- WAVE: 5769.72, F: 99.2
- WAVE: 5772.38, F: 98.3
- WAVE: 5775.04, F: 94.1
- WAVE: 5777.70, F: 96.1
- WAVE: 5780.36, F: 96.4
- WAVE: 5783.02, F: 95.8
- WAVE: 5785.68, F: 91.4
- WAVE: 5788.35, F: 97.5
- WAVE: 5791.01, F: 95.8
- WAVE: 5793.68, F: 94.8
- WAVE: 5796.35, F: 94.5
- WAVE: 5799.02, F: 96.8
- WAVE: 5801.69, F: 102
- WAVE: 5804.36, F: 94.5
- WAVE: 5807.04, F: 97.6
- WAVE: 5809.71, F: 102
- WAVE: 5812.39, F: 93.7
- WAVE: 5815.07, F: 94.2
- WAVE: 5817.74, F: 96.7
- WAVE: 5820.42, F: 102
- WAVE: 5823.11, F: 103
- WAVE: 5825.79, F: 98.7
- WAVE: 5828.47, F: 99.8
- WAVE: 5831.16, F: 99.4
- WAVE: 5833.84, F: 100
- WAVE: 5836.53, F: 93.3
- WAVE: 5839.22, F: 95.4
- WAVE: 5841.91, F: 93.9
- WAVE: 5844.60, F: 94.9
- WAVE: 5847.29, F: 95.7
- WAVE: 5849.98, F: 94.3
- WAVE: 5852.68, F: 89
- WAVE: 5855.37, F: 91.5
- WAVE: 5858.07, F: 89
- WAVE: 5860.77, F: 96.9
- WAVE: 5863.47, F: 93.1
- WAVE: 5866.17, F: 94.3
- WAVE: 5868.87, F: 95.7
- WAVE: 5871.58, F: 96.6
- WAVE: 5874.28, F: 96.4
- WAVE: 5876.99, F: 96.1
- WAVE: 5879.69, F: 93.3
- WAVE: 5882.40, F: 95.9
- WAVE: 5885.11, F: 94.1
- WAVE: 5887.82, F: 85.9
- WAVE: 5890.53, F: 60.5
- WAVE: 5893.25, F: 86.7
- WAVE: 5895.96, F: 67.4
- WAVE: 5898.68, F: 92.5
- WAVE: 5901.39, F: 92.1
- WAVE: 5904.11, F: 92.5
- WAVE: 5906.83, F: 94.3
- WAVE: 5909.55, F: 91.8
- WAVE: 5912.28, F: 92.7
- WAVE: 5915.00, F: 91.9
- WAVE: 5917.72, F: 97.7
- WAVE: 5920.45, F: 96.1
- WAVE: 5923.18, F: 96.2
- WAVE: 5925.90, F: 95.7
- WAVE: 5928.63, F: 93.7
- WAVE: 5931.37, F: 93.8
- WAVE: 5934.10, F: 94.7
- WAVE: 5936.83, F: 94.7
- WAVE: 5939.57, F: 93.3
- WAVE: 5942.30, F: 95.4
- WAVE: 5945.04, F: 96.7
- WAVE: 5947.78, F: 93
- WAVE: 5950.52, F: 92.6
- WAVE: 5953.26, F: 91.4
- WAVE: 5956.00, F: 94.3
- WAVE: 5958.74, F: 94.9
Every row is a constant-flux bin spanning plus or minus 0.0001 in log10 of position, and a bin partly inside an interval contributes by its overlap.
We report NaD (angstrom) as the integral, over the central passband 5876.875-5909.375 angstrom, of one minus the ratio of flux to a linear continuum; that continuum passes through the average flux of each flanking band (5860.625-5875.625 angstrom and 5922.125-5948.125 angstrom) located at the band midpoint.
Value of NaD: 2.6 angstrom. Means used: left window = 95.4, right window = 94.8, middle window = 87.5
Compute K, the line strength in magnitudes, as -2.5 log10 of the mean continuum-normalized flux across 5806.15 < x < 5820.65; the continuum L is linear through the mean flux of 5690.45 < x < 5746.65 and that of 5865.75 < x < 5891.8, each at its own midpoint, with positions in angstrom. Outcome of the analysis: -0.05 mag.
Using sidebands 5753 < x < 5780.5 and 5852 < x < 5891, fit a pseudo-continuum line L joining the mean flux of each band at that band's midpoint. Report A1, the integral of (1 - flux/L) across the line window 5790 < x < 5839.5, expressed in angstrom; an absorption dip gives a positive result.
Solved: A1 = -1.73 angstrom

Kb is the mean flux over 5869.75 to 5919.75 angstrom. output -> 90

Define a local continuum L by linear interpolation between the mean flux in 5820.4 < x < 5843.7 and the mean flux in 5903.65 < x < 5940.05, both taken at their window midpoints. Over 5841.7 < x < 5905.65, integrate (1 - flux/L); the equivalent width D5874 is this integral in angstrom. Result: 3.7 angstrom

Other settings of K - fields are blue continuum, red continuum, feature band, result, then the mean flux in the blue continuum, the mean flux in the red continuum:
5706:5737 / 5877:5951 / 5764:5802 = -0.03 mag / 94.7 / 91.4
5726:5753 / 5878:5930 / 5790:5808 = -0.03 mag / 96.6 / 90.1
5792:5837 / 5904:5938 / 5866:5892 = 0.06 mag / 97.9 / 94.4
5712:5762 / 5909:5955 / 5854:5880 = 0.01 mag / 96.4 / 94.2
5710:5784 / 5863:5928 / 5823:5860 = -0.03 mag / 96.2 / 91.2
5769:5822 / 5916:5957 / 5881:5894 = 0.13 mag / 96.7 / 94.6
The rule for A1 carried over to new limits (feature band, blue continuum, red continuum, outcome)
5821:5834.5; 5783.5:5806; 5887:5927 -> -0.9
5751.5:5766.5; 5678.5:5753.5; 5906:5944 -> -0.1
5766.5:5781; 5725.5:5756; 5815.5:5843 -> 0.1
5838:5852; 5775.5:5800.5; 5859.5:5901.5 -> -0.4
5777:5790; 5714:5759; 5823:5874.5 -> 0.1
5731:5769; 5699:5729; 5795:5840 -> -0.5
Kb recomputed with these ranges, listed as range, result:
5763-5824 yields 96.8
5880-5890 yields 89.5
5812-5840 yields 98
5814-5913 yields 92.9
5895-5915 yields 89.7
